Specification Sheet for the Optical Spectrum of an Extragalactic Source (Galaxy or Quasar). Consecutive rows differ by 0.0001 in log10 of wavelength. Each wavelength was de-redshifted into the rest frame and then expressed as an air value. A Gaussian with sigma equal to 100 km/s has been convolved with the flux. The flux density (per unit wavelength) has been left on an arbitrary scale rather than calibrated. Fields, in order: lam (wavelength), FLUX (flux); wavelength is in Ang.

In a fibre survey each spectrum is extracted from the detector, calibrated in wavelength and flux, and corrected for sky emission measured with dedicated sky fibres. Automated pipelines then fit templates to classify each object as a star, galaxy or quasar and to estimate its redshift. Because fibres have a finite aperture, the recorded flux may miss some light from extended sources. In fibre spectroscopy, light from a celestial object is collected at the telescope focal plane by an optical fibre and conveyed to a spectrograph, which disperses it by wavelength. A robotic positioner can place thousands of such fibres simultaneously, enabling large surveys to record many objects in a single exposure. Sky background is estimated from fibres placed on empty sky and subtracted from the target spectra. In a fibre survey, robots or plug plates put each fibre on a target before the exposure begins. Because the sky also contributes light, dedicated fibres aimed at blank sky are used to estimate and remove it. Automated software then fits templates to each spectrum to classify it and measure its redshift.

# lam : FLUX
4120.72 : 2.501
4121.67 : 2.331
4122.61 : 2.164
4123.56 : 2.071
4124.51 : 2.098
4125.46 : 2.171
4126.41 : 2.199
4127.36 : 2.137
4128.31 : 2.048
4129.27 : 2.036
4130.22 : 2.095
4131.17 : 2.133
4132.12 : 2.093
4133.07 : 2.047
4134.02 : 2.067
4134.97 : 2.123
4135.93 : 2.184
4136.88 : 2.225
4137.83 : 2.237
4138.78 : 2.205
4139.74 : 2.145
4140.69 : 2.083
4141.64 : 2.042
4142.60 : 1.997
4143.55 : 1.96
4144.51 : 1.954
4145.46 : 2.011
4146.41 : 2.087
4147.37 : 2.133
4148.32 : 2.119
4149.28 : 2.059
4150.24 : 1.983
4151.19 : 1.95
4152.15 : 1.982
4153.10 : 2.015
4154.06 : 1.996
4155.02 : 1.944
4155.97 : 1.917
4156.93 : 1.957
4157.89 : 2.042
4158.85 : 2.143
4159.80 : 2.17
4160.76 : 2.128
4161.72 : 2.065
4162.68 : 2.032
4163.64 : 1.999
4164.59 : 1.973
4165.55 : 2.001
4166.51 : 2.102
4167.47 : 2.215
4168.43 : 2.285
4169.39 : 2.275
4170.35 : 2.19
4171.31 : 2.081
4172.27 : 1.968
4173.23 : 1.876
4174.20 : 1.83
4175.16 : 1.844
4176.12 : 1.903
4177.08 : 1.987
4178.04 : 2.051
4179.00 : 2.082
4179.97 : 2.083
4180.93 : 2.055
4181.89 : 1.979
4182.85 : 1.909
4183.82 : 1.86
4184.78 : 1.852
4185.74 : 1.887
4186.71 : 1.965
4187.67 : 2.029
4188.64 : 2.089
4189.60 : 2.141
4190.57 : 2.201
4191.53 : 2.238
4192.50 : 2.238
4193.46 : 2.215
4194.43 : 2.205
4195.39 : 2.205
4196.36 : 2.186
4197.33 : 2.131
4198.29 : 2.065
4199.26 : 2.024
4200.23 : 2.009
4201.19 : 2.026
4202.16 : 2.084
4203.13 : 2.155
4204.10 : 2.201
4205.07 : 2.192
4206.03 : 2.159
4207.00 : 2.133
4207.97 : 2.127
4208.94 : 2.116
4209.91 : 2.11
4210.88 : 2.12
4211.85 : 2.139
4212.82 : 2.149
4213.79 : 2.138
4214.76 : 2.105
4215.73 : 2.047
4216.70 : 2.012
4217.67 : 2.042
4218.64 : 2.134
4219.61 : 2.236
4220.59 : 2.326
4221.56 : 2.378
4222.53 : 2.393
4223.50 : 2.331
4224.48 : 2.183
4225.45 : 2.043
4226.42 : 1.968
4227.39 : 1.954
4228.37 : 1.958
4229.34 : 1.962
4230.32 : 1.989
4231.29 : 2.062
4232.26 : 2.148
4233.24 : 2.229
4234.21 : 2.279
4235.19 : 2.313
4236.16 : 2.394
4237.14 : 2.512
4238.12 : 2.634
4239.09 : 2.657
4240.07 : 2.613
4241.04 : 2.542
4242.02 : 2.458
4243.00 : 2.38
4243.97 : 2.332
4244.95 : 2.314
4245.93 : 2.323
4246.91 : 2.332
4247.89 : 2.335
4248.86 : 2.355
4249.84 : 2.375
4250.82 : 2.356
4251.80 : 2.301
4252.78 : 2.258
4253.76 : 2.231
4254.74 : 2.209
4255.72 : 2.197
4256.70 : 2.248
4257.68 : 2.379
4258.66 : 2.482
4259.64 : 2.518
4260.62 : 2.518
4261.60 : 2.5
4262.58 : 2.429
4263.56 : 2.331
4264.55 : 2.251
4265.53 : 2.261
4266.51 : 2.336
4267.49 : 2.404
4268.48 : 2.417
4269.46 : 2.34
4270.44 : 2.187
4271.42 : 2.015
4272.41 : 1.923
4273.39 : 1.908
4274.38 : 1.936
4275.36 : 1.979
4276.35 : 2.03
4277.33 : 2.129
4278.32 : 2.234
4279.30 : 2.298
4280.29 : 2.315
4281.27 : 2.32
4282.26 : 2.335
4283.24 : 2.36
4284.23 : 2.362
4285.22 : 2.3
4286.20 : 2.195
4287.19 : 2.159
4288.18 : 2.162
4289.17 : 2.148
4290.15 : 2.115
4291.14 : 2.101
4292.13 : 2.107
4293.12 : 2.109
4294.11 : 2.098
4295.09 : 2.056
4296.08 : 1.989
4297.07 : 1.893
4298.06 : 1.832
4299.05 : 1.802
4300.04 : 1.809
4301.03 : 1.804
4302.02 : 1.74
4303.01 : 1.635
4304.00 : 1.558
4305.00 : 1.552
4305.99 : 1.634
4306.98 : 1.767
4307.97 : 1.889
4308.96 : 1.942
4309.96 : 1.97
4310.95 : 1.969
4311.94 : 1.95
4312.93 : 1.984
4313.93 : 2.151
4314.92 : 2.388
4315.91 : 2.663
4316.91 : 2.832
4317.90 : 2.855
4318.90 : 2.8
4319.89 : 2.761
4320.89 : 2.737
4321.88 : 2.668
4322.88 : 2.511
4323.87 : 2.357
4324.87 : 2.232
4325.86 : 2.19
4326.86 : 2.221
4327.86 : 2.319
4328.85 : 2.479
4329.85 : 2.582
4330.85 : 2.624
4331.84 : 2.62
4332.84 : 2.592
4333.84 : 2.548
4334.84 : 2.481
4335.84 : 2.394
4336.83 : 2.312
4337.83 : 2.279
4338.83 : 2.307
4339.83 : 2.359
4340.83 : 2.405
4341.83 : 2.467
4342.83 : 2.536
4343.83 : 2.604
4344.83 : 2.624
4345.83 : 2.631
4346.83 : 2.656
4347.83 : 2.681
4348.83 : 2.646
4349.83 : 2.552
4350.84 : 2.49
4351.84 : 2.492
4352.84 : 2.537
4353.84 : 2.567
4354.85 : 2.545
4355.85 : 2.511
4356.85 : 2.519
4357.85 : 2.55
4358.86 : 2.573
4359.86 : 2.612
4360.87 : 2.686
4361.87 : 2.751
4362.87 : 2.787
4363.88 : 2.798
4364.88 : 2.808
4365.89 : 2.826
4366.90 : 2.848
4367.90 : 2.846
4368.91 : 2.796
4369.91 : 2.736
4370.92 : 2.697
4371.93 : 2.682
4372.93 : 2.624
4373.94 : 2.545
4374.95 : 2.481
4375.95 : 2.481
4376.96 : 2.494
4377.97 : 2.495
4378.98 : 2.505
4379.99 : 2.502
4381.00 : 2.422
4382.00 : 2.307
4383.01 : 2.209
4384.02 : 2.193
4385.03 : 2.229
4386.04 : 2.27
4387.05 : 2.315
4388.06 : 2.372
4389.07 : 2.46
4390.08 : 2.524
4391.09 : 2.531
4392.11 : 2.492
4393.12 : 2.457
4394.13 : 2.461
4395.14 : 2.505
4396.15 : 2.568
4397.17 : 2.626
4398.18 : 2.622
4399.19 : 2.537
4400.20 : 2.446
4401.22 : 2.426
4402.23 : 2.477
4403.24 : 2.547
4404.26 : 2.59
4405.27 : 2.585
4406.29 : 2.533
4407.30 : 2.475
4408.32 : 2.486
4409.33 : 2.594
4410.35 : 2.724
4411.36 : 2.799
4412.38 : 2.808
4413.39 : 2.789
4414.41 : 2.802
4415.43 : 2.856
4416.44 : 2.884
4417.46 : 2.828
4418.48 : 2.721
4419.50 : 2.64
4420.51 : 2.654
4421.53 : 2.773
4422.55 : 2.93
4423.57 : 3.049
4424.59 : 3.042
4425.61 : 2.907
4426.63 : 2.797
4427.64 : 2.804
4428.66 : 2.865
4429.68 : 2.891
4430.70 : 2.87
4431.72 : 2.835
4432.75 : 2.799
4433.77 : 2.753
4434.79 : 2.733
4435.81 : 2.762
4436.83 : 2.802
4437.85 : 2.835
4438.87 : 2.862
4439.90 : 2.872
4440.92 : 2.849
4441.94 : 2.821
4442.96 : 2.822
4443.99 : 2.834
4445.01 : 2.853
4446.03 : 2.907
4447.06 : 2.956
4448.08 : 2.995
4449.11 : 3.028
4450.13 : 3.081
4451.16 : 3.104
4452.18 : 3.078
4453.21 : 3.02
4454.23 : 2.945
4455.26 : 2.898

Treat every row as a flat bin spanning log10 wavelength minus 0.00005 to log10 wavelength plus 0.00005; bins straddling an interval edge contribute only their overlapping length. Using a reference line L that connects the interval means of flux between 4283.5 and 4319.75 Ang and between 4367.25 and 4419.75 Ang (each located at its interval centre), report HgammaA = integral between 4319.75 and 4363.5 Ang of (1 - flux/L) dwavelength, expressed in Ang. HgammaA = -4.55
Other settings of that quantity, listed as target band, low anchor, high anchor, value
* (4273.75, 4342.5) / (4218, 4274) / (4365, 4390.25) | 5.27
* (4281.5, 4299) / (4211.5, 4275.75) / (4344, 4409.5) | 1.70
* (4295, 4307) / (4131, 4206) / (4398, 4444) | 3.25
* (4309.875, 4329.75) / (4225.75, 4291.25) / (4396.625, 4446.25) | 0.28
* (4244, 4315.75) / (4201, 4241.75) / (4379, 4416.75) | 4.99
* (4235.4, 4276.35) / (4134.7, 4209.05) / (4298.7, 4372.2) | -1.45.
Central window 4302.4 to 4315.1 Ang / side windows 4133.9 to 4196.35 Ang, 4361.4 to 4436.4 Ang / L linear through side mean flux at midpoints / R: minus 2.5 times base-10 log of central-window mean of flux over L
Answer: 0.283 mag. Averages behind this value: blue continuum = 2.06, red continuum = 2.64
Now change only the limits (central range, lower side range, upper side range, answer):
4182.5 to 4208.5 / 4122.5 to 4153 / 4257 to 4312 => 0.000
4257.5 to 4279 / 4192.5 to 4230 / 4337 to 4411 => 0.012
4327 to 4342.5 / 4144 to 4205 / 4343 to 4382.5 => 0.036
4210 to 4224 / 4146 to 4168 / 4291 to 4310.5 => -0.111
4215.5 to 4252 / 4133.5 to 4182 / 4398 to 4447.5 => -0.006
